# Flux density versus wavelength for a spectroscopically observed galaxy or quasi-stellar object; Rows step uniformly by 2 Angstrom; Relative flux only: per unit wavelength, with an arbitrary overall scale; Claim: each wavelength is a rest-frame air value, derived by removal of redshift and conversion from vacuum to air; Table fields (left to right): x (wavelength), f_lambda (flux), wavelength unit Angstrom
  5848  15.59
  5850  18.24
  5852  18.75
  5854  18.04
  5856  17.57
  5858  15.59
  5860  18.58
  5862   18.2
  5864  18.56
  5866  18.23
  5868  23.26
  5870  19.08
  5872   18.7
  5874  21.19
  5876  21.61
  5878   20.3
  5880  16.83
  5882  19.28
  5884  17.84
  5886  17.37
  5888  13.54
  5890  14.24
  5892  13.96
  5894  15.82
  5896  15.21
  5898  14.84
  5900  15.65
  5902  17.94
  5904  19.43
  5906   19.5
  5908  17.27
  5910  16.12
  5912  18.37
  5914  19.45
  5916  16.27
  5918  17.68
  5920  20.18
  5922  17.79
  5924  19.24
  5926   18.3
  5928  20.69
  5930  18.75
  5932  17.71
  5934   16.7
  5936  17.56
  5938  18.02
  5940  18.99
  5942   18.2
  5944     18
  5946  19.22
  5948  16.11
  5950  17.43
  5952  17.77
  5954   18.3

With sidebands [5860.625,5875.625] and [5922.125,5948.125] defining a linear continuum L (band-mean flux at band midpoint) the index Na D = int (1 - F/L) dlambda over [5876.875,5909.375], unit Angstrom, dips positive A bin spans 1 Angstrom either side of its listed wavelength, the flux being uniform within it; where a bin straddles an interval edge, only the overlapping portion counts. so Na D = 4.0 Angstrom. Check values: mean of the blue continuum 19.7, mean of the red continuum 18.3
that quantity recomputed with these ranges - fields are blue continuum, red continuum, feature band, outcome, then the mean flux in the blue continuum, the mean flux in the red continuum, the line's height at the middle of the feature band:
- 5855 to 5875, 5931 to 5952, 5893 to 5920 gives 1.45 Angstrom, 18.9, 17.8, 18.3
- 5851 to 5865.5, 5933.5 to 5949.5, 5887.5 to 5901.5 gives 2.34 Angstrom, 17.9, 17.9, 17.9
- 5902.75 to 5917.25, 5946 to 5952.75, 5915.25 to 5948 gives -1.10 Angstrom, 18.1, 17.4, 17.7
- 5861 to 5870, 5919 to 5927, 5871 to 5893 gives 1.85 Angstrom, 19.5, 18.9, 19.3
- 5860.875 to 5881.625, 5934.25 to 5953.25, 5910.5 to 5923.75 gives 0.17 Angstrom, 19.6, 17.9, 18.5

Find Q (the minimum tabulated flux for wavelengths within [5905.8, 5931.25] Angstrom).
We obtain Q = 16.12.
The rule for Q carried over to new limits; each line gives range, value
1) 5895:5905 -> 14.84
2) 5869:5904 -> 13.54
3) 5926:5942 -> 16.7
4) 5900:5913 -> 15.65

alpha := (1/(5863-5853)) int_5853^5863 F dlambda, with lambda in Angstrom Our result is 17.6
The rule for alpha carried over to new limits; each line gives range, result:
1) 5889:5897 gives 14.8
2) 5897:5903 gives 16.1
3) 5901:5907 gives 19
